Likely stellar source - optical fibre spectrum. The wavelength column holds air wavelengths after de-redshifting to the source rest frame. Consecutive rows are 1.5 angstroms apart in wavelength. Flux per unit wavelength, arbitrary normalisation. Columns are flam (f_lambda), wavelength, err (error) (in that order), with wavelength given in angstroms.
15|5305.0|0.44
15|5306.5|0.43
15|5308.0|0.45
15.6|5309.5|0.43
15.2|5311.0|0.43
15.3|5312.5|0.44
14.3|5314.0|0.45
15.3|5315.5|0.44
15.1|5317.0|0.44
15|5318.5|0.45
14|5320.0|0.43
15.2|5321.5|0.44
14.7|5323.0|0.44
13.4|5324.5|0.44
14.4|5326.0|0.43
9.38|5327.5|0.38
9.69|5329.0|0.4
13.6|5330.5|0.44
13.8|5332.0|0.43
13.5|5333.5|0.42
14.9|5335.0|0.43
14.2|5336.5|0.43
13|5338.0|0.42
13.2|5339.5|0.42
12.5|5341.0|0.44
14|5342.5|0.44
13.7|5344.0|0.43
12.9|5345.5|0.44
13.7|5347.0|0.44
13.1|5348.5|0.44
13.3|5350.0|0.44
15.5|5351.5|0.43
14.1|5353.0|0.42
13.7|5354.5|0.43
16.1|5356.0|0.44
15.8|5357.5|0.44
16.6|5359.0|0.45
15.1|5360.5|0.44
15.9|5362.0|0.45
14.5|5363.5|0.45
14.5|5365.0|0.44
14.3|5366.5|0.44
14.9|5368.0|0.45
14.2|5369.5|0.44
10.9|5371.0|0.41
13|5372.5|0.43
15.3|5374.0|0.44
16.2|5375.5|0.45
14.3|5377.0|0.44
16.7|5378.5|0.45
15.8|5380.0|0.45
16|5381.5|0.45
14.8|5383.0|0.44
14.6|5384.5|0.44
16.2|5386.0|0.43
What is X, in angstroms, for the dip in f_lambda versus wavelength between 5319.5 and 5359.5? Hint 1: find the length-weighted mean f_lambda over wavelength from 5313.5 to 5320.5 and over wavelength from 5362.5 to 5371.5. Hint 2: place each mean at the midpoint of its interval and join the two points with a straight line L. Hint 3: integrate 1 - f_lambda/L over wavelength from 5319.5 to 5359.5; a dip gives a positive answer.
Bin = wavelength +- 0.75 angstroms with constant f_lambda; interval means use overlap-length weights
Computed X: 1.9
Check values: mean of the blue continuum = 14.8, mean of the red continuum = 14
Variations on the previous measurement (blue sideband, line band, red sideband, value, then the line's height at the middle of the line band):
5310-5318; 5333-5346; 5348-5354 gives 0.7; 14.3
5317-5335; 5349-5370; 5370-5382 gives -0.8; 14.3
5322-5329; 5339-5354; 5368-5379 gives -0.2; 13.4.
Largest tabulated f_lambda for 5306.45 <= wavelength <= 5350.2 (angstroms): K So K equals 15.6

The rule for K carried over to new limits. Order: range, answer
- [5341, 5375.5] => 16.6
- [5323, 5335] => 14.9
